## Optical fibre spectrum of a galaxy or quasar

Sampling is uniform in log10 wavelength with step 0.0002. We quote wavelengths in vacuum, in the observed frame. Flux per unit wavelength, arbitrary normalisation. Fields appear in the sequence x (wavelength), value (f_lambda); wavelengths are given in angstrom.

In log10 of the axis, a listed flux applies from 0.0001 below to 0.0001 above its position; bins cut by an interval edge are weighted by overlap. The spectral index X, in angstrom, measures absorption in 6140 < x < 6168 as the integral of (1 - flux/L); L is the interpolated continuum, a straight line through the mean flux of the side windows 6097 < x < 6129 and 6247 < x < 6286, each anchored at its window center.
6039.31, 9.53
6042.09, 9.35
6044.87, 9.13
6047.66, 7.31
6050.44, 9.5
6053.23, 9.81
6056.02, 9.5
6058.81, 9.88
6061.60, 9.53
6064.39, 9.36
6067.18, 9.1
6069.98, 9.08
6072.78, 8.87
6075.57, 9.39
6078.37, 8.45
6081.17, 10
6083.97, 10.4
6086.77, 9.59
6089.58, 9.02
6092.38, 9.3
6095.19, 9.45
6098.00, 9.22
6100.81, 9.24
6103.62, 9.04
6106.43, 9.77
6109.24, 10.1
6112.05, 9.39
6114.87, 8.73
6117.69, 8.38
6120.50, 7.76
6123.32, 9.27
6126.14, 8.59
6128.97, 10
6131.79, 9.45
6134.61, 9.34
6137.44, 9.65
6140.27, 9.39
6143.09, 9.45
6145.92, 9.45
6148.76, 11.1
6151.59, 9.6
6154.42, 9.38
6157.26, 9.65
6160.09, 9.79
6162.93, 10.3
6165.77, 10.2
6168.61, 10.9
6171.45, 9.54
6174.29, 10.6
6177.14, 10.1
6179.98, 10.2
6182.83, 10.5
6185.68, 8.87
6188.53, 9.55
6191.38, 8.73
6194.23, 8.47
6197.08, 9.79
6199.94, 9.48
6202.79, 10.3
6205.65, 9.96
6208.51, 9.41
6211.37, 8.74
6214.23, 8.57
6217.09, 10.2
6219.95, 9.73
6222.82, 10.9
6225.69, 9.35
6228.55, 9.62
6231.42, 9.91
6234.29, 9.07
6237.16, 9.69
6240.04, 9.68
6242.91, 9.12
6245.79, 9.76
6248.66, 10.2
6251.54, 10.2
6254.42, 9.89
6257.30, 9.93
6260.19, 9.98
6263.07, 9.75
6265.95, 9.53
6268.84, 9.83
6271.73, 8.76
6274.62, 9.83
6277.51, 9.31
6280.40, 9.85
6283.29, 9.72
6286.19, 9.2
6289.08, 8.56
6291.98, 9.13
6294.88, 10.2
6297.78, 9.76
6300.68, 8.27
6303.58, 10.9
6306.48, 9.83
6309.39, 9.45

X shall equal -1.88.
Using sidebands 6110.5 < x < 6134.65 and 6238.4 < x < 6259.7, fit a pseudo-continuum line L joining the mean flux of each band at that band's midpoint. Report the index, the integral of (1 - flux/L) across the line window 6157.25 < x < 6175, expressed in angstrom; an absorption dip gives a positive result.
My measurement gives -1.7 angstrom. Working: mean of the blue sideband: 8.98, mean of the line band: 10.2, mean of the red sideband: 9.83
